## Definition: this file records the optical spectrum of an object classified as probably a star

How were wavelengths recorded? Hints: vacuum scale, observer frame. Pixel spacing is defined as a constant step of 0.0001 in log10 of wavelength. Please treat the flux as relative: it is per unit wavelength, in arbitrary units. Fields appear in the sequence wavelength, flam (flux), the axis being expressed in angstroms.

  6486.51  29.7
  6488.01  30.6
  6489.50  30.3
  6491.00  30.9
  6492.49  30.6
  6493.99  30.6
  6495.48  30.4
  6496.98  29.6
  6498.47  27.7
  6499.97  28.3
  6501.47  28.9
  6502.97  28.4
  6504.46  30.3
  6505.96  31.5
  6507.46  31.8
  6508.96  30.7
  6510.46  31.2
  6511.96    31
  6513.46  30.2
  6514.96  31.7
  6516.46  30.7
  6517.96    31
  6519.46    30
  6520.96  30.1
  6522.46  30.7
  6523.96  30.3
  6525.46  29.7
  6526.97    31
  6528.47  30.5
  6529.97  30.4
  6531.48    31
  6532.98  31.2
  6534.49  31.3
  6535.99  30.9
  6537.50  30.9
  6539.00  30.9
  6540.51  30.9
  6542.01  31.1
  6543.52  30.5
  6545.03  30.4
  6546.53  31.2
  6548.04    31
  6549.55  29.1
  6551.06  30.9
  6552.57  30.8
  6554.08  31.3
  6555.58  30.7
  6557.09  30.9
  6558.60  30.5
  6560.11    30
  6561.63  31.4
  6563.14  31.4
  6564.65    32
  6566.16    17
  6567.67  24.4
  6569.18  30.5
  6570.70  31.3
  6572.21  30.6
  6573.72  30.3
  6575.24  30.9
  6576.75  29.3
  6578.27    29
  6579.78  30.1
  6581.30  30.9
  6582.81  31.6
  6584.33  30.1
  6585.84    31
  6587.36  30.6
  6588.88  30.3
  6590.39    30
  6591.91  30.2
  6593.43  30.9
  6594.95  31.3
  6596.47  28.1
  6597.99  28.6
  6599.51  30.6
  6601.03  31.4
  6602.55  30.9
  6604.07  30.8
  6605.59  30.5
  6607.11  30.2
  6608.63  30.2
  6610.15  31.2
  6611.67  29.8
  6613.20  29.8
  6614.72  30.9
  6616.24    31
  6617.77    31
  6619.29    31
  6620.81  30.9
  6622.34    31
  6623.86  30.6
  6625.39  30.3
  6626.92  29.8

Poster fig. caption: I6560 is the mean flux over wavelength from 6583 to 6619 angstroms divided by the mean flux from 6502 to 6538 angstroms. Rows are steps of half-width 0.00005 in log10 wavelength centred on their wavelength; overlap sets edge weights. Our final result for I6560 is 0.99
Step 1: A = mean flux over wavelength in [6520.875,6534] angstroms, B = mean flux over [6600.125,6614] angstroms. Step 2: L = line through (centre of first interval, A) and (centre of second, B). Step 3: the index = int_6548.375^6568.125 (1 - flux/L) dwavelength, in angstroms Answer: 0.8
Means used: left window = 30.6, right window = 30.5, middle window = 29.4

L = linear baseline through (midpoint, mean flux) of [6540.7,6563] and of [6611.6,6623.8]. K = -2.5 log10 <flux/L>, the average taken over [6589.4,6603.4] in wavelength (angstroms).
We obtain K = 0.02 mag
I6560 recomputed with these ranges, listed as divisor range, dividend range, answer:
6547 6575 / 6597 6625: 1.03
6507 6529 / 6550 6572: 0.96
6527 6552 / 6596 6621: 0.99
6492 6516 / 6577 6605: 1.01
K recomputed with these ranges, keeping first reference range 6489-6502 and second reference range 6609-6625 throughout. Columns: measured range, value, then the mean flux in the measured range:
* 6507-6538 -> -0.030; 30.8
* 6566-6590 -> 0.029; 29.6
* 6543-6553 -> -0.015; 30.5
